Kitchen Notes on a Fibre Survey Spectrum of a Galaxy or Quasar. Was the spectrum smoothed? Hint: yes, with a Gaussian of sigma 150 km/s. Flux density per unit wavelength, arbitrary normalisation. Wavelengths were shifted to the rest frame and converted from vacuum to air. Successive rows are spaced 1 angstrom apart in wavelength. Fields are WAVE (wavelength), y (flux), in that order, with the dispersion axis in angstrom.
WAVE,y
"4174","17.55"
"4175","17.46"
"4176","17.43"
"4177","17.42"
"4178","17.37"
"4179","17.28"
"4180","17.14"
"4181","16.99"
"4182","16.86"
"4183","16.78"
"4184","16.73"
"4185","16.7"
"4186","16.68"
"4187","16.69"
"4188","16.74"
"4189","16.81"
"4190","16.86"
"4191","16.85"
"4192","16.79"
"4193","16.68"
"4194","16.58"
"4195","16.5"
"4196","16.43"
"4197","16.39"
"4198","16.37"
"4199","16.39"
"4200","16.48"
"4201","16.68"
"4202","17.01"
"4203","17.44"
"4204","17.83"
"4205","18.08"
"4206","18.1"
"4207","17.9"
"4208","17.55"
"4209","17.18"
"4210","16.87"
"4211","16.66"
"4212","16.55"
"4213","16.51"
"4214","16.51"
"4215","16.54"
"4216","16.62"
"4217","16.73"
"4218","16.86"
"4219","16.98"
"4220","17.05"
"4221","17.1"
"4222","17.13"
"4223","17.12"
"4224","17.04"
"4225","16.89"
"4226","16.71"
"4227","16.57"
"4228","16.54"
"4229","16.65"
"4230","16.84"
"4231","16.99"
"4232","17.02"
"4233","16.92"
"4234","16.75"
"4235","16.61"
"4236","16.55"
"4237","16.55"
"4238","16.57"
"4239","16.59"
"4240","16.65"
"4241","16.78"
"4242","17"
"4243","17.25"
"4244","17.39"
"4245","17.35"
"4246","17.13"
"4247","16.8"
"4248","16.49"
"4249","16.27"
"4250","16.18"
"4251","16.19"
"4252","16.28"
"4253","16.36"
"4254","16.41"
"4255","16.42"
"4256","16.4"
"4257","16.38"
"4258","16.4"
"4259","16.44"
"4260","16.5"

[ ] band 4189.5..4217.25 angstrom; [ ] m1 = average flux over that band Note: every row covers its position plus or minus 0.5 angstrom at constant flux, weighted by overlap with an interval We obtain 16.9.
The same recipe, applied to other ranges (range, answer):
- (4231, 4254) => 16.7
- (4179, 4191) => 16.8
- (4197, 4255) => 16.8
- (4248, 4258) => 16.3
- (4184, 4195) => 16.7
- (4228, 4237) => 16.8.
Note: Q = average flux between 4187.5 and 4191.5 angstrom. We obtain 16.8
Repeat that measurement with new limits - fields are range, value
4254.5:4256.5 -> 16.4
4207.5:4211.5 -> 17.1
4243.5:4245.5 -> 17.4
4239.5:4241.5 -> 16.7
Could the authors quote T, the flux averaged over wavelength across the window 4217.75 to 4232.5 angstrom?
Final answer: 16.9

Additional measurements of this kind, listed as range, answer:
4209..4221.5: 16.8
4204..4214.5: 17.2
